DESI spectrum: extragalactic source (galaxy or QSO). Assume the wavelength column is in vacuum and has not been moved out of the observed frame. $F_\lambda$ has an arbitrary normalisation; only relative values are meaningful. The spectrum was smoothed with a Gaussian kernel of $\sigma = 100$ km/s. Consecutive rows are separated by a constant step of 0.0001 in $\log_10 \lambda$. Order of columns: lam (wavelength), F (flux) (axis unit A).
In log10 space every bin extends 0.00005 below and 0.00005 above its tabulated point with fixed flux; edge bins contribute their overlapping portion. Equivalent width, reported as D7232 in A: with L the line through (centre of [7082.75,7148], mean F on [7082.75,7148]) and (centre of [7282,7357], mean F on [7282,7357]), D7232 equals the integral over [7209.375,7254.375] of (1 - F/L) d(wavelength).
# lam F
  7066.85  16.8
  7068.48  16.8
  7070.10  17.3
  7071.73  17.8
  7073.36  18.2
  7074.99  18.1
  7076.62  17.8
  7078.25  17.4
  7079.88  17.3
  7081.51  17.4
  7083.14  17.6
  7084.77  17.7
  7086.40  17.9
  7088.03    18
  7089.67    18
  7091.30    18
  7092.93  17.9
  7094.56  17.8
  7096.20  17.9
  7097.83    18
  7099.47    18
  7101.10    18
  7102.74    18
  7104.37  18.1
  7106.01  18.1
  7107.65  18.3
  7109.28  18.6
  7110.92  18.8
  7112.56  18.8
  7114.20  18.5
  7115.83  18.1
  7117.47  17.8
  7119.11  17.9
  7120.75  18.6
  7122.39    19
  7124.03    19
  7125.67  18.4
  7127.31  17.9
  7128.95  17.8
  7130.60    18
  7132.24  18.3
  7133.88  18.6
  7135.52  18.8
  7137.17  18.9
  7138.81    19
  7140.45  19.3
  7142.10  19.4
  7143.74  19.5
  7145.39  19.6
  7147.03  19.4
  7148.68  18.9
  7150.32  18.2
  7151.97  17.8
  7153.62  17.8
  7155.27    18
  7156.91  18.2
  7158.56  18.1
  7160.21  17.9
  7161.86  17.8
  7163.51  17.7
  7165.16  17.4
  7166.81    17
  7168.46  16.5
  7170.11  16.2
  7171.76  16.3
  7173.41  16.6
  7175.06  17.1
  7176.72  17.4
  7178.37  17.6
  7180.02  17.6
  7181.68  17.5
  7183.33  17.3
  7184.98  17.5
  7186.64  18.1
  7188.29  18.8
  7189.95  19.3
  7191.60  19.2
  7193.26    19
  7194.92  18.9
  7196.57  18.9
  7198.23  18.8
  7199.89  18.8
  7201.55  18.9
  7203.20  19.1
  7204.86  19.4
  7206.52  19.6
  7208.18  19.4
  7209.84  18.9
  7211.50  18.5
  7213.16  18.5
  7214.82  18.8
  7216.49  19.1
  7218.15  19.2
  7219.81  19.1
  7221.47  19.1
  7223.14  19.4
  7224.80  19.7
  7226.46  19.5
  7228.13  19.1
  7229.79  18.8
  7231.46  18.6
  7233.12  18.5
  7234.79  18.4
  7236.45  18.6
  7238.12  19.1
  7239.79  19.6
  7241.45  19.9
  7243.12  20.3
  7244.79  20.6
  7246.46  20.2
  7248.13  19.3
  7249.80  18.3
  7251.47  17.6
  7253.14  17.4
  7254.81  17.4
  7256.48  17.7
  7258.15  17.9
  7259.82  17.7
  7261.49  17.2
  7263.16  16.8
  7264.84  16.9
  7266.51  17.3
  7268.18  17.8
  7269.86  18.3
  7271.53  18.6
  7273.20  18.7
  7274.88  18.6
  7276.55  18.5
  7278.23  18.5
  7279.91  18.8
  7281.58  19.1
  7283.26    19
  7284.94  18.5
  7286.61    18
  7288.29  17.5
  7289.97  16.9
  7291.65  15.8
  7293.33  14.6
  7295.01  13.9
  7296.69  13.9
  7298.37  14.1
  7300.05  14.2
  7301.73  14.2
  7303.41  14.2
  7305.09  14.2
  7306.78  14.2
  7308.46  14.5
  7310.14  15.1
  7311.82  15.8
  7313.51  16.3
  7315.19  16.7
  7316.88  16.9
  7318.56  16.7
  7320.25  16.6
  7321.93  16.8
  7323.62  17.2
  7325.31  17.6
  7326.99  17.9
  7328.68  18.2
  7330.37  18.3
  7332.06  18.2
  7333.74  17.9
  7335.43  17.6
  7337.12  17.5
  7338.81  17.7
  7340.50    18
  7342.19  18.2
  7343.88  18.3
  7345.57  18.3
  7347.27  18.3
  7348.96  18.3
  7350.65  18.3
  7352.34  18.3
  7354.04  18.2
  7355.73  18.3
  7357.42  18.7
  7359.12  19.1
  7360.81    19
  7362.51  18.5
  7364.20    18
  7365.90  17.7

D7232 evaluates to -3.9 A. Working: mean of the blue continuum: 18.4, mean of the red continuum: 16.8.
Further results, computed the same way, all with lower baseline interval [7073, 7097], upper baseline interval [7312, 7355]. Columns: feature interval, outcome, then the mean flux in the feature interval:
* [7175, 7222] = -2.36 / 18.6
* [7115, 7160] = -1.92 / 18.5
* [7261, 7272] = 0.10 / 17.5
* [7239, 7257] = -1.27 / 19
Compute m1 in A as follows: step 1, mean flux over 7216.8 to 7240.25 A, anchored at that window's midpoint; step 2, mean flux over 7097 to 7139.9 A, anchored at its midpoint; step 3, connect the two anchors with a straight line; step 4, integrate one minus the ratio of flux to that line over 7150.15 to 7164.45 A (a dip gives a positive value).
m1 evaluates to 0.52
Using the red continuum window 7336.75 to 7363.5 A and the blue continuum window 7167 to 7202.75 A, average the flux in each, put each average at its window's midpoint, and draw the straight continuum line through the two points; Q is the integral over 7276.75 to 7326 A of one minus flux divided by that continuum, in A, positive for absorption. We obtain 5.4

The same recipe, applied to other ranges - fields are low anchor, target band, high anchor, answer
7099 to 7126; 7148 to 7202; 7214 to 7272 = 1.70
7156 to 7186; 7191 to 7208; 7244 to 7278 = -1.44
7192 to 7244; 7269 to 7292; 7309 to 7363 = 0.12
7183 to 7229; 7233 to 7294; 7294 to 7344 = -2.07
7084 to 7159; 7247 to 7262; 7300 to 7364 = -0.22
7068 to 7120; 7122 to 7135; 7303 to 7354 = -0.40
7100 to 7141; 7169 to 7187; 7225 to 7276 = 1.26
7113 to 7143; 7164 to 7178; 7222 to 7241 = 1.41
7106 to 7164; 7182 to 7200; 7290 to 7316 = -1.36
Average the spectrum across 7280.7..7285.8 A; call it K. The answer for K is 18.9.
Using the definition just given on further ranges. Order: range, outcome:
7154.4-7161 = 18.1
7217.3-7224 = 19.2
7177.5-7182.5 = 17.6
